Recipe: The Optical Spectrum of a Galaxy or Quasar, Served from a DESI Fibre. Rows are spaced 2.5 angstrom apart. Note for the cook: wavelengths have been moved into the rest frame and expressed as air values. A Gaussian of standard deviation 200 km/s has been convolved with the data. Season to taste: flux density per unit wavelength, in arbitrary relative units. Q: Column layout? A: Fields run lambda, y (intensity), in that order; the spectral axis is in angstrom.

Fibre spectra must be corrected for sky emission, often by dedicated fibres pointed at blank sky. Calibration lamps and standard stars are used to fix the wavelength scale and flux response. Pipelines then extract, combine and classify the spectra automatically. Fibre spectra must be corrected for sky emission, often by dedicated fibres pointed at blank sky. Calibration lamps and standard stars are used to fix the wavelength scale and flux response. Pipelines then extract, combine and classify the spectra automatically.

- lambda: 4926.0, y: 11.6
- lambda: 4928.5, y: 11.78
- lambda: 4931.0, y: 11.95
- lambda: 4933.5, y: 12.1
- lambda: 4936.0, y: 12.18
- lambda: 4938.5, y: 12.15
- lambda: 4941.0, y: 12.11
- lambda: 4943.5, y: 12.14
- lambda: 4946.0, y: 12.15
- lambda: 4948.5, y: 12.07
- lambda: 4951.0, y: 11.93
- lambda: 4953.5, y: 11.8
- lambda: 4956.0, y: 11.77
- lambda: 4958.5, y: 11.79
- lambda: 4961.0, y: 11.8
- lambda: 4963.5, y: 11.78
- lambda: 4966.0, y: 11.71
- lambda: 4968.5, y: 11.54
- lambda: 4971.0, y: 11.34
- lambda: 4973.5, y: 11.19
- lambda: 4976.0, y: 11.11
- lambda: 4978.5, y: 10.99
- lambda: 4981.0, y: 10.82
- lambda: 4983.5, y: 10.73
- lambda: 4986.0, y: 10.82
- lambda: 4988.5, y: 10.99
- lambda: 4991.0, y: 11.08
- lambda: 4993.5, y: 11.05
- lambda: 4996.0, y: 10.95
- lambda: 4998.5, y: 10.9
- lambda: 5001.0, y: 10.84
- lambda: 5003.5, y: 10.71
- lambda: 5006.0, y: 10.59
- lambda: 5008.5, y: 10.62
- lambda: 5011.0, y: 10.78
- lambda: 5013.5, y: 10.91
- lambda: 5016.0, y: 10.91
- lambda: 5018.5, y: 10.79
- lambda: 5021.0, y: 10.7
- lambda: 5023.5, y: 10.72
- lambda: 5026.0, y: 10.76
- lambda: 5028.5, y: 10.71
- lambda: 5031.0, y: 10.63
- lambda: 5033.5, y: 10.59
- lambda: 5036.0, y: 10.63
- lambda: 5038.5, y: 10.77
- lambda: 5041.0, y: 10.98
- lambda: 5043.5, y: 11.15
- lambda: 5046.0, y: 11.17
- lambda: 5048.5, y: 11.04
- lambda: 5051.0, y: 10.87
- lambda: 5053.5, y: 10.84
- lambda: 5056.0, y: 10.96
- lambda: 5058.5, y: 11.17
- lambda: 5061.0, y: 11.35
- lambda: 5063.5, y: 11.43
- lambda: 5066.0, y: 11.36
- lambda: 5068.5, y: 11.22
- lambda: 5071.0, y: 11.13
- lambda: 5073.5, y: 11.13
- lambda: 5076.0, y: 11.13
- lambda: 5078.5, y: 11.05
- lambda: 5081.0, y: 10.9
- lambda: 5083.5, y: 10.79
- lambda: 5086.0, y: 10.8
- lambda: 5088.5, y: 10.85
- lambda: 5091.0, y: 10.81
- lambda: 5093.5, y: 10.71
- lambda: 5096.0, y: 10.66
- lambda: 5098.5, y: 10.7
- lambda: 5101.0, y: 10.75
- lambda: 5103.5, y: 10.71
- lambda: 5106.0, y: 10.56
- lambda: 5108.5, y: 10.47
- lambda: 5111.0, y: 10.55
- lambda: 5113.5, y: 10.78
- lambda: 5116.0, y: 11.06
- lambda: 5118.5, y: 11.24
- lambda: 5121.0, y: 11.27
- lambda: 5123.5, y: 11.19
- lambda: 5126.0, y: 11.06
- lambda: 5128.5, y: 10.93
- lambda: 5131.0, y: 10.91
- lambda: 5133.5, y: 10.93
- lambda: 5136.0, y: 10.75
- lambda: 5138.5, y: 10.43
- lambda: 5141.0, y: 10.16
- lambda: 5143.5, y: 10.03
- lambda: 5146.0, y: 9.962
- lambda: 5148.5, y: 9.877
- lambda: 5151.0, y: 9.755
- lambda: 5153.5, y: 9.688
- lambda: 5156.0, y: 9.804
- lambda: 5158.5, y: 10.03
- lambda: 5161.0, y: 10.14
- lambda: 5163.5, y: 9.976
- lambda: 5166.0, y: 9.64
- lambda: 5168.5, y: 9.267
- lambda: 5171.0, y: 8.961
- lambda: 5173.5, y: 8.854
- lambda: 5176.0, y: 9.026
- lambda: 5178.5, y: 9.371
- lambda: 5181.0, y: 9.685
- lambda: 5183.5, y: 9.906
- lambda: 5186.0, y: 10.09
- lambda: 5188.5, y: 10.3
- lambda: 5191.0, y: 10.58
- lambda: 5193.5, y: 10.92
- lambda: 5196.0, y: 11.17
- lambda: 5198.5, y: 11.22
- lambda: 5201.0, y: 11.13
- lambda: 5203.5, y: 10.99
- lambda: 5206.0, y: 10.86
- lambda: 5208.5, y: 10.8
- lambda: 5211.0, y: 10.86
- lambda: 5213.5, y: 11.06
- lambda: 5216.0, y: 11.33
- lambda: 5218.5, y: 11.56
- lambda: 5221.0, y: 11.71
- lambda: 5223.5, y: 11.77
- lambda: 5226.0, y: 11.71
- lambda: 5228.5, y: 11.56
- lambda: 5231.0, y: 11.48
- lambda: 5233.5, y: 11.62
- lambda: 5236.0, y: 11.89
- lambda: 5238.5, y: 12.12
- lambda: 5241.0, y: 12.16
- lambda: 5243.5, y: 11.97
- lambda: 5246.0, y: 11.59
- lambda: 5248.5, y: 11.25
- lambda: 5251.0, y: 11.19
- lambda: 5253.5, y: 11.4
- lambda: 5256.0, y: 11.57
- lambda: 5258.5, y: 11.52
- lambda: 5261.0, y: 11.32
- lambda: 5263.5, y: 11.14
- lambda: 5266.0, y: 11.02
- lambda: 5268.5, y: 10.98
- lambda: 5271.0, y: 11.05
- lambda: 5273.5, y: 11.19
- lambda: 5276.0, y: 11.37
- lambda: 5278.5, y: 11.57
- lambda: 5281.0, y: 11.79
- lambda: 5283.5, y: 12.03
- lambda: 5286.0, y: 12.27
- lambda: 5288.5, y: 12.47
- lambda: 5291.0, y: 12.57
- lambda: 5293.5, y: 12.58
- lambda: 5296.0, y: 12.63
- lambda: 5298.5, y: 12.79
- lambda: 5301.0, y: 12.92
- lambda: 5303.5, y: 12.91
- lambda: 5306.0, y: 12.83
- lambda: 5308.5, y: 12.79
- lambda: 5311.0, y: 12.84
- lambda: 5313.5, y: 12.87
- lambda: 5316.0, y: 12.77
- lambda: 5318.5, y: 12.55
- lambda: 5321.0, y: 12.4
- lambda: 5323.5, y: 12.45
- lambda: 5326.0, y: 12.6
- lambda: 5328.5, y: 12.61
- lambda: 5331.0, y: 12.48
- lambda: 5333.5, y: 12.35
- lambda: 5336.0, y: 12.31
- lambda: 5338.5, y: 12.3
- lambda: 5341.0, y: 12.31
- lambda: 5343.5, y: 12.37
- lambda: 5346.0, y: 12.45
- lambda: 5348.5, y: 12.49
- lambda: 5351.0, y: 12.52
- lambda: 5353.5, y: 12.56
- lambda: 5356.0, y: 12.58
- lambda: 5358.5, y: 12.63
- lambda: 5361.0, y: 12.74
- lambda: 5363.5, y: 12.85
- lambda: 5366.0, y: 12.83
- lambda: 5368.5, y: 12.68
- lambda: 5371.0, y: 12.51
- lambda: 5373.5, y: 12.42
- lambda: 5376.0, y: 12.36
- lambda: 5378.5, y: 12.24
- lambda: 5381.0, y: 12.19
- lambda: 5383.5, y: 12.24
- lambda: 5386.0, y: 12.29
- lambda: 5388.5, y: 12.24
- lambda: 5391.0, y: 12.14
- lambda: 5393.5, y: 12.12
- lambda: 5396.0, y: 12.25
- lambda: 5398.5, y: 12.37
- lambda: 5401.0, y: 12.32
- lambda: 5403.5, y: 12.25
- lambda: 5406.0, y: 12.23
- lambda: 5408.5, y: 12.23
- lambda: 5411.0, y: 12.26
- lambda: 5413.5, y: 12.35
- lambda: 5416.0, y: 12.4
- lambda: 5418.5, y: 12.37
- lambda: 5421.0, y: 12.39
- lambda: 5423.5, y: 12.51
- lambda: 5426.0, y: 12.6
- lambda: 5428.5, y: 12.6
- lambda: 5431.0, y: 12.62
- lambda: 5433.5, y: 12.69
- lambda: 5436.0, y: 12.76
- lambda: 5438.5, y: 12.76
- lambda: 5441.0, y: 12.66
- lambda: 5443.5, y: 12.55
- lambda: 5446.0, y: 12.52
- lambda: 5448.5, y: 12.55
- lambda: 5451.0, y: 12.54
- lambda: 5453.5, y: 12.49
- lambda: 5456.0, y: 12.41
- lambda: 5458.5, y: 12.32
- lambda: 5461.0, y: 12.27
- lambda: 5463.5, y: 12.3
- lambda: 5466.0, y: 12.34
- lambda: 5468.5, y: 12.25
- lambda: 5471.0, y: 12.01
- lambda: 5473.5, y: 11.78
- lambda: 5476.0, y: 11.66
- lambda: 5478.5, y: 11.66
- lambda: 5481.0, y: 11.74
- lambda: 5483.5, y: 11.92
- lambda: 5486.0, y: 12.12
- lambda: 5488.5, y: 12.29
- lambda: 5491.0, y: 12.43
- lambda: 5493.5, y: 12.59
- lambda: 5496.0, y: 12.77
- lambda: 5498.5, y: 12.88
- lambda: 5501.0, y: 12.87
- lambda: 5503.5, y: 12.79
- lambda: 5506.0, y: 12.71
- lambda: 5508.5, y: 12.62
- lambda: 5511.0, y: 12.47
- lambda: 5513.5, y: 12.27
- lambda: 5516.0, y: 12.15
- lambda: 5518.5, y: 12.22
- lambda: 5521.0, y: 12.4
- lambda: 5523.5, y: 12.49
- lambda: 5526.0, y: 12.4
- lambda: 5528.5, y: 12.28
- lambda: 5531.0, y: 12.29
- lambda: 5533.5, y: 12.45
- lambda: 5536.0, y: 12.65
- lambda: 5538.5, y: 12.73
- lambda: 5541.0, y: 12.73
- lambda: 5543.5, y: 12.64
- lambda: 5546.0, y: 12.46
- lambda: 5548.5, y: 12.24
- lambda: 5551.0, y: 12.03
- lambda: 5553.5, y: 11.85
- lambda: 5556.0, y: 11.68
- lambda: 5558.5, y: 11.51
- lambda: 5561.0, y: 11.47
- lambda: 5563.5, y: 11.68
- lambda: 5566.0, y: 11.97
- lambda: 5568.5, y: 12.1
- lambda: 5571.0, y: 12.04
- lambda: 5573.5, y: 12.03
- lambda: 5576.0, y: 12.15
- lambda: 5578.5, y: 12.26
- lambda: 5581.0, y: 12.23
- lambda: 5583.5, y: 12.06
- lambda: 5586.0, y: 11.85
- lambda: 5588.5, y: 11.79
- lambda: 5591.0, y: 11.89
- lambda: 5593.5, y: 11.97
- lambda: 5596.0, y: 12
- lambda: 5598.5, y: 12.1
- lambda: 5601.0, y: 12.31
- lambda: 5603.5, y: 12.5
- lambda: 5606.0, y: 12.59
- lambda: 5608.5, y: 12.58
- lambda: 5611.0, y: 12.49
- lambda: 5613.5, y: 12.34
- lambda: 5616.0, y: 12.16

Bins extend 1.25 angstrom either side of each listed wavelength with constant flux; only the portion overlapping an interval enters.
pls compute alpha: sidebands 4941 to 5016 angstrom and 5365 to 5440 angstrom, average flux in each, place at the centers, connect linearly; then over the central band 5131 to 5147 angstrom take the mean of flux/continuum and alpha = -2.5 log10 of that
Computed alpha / 0.13 mag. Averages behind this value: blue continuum 11.3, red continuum 12.4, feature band 10.4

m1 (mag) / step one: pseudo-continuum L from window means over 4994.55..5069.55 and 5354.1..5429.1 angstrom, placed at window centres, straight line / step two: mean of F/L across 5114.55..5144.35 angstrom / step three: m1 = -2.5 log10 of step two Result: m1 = 0.05 mag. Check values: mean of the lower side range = 10.9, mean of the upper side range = 12.4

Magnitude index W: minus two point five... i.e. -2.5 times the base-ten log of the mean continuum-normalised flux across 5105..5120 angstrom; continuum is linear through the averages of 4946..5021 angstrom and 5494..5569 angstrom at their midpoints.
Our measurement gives 0.07 mag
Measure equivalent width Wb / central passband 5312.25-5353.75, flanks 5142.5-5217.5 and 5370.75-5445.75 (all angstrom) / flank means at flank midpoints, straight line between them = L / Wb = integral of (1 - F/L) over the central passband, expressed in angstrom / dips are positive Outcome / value -2.9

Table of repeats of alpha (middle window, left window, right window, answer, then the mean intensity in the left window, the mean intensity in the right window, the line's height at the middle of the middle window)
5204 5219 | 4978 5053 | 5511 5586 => 0.028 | 10.8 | 12.2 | 11.3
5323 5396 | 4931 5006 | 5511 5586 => -0.044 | 11.5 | 12.2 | 12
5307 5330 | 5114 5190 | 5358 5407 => -0.079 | 10.2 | 12.4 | 11.8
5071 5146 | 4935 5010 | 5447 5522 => 0.081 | 11.4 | 12.3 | 11.6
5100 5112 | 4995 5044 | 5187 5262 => 0.041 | 10.8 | 11.3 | 11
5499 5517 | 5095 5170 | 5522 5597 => -0.057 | 10.4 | 12.1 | 11.9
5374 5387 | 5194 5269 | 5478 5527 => -0.029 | 11.4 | 12.4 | 11.9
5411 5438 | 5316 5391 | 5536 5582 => -0.016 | 12.5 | 12.1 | 12.3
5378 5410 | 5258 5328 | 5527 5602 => -0.008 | 12.2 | 12.1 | 12.1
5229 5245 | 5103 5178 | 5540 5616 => -0.115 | 10.3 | 12.1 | 10.7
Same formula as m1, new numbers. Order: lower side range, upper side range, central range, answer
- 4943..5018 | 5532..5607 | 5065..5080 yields 0.02 mag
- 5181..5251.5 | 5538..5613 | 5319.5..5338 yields -0.09 mag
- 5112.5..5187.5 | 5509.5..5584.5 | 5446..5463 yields -0.06 mag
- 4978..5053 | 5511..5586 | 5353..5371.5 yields -0.09 mag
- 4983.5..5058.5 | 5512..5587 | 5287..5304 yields -0.10 mag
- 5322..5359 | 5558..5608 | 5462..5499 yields 0.00 mag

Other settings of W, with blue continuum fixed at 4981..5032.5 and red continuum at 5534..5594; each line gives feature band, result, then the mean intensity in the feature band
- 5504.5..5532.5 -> -0.037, 12.4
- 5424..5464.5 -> -0.065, 12.5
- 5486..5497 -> -0.049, 12.5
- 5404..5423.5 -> -0.053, 12.3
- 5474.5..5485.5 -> 0.012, 11.8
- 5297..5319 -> -0.117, 12.8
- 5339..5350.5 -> -0.074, 12.4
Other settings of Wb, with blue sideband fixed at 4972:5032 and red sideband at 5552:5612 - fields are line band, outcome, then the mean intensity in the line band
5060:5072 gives -0.3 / 11.3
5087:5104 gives 0.5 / 10.7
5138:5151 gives 1.3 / 10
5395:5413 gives -0.9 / 12.3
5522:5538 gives -0.7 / 12.4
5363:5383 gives -1.5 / 12.5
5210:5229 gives -0.3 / 11.4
